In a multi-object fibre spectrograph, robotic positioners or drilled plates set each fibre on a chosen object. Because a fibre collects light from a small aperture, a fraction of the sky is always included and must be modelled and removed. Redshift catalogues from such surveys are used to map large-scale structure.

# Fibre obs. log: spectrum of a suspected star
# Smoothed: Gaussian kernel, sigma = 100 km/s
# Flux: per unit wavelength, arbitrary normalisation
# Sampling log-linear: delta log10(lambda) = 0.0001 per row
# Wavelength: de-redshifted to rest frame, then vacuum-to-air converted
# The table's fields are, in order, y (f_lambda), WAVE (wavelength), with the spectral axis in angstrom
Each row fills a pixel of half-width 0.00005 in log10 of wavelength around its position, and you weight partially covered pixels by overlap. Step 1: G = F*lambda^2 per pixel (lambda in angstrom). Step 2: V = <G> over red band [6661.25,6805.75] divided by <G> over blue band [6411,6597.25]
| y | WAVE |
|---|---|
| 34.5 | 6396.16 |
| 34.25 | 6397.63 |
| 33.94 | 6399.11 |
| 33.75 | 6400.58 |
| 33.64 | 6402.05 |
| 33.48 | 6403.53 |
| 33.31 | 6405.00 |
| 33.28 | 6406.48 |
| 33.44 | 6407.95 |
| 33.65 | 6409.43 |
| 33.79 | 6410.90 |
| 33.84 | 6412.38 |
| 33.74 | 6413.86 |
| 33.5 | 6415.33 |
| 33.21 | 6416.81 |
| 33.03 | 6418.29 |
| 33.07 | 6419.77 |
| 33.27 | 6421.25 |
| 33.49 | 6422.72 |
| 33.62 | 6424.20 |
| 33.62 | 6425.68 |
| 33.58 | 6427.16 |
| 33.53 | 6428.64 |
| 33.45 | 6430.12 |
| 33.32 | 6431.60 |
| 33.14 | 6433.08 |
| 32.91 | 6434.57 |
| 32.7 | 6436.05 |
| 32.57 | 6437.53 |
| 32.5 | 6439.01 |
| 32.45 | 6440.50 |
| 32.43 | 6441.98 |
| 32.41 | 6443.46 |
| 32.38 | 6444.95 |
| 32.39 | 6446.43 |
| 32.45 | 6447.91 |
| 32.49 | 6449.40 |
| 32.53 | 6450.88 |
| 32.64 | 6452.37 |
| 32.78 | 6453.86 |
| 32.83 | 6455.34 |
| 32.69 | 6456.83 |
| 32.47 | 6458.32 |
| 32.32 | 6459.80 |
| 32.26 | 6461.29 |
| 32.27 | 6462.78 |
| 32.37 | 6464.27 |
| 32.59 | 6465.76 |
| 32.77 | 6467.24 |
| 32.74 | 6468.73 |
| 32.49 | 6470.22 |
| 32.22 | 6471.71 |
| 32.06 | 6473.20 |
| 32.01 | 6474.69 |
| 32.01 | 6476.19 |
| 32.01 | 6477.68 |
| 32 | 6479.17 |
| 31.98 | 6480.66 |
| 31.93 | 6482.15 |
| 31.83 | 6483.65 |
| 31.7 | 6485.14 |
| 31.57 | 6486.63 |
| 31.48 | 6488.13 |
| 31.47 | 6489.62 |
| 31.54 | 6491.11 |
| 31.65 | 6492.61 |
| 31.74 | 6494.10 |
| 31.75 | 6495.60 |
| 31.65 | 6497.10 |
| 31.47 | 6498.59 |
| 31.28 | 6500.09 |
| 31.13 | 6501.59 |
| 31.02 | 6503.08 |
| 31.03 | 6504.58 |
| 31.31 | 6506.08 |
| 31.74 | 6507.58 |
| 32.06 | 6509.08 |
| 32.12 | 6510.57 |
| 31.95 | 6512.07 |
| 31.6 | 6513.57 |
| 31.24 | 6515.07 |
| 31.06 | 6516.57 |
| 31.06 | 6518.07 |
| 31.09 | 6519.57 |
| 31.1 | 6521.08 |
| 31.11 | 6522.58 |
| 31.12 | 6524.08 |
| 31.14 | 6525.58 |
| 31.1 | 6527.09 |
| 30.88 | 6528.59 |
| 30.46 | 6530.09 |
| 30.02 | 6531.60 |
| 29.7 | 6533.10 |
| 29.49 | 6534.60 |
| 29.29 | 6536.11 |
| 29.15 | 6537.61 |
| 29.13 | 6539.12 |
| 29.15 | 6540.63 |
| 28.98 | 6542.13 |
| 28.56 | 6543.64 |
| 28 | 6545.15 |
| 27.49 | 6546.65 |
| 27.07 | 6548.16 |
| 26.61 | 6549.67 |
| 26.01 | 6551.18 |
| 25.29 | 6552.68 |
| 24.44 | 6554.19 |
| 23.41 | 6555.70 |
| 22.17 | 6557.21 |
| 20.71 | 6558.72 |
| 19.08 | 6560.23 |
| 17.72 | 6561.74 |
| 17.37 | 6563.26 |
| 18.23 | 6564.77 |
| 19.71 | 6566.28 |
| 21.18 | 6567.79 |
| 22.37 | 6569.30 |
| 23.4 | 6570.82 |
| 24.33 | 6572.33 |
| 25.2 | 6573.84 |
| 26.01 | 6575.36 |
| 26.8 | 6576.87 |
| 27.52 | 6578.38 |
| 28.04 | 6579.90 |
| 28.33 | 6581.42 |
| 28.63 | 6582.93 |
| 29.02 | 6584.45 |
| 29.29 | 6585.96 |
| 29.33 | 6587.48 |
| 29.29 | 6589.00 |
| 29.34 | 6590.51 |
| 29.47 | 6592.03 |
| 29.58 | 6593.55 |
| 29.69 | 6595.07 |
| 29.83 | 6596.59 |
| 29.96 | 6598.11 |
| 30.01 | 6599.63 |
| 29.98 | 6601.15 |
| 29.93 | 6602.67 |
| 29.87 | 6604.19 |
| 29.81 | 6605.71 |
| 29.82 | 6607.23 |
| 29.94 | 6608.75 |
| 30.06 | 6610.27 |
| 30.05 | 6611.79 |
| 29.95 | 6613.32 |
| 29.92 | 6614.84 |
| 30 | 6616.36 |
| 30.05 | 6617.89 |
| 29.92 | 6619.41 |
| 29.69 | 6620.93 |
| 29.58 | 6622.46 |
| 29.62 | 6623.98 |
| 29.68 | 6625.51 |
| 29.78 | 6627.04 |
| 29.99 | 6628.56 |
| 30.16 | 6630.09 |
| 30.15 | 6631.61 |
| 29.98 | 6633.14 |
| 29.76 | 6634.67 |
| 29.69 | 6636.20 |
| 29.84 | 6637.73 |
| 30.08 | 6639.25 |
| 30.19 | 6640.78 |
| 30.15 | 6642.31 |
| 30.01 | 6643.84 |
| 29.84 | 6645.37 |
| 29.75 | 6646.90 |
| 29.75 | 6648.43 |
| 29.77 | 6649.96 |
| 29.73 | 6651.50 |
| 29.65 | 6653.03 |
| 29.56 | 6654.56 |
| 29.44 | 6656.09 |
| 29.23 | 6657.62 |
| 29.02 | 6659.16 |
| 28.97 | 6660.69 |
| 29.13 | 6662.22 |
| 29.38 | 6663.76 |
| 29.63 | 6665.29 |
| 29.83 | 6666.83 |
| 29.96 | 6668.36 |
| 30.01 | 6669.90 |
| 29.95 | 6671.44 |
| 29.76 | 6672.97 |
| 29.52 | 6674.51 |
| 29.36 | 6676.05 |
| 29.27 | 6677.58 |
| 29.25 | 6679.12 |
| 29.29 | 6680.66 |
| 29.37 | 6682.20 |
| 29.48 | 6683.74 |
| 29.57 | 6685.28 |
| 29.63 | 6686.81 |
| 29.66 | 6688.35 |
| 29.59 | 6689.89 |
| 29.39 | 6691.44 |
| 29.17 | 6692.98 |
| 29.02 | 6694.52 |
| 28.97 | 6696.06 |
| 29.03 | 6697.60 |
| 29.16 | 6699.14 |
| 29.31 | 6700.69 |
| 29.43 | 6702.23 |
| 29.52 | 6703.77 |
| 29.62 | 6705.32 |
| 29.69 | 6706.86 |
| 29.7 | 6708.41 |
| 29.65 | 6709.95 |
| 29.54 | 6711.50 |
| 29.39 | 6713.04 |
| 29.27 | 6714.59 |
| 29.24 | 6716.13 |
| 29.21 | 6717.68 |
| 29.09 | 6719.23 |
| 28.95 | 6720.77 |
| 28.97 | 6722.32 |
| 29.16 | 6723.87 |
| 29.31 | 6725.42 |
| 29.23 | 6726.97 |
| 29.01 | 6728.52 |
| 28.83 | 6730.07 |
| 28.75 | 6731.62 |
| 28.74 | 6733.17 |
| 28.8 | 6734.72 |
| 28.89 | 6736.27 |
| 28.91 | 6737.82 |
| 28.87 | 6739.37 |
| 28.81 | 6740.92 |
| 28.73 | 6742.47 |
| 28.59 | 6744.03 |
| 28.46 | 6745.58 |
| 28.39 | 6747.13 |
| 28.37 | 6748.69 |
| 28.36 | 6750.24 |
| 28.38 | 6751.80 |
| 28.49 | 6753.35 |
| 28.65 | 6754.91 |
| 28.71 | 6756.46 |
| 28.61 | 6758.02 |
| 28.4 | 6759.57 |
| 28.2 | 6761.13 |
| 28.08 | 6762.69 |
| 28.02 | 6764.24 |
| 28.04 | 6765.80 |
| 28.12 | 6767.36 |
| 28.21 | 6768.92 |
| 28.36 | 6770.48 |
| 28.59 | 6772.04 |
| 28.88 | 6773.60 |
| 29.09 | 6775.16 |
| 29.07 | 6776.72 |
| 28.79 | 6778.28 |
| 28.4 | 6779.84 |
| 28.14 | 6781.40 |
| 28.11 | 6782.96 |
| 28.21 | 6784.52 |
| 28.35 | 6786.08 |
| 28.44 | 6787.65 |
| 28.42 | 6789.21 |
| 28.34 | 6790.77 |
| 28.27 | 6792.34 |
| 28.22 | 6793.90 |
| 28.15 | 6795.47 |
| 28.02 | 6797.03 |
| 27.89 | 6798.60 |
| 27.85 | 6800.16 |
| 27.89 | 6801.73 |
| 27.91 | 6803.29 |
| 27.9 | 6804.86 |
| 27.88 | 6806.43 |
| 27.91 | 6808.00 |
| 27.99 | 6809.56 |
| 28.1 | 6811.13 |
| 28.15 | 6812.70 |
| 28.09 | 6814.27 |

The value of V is 1.03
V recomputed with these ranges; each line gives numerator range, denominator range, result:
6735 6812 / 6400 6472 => 0.95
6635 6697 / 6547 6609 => 1.16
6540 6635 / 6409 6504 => 0.88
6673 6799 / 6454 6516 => 0.98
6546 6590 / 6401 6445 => 0.78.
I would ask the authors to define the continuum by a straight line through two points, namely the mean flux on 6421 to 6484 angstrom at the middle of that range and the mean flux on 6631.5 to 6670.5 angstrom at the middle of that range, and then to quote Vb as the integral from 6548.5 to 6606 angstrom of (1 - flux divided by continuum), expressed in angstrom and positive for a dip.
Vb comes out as 9.0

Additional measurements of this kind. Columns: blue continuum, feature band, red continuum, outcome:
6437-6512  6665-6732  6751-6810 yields -0.2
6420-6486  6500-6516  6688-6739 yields 0.2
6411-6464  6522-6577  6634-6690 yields 9.4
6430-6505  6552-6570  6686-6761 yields 5.8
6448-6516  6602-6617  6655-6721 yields 0.2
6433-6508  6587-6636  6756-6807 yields 0.9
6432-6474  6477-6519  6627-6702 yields 0.4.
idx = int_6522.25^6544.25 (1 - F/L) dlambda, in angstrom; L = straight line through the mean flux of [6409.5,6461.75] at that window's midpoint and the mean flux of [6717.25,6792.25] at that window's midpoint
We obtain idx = 1.2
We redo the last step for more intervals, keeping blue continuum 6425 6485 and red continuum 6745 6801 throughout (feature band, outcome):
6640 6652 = 0.05 angstrom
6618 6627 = 0.18 angstrom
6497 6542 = 1.25 angstrom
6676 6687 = 0.06 angstrom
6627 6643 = 0.10 angstrom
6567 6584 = 2.90 angstrom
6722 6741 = -0.03 angstrom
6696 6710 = -0.07 angstrom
